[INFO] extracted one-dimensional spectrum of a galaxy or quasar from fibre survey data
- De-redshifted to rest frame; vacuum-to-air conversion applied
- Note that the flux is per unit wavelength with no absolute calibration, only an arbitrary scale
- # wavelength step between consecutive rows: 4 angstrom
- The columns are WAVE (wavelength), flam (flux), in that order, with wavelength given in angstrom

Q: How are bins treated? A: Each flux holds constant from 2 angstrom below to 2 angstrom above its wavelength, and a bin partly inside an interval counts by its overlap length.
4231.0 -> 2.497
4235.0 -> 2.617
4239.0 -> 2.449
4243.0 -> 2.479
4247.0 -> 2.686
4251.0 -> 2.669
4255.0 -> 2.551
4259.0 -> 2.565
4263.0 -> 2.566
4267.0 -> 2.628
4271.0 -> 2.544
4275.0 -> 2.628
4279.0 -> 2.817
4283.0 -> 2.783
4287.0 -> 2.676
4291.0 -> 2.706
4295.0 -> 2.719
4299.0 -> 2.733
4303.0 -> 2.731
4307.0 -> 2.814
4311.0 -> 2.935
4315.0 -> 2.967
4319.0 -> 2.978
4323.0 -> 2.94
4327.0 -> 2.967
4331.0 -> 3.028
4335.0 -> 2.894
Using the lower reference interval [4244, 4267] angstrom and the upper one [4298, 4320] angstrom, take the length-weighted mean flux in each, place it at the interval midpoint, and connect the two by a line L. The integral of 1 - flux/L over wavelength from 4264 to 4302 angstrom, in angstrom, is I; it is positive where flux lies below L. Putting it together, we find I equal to 0.6 angstrom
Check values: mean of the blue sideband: 2.6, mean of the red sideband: 2.86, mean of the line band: 2.69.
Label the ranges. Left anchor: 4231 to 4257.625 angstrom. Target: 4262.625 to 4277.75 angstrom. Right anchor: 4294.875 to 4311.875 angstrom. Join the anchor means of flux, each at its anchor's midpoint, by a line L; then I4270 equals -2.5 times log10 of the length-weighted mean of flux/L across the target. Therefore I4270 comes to 0.02 mag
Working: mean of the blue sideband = 2.57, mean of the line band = 2.61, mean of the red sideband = 2.78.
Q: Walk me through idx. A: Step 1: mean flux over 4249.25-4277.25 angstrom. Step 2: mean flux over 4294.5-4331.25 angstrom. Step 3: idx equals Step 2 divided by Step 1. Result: 1.11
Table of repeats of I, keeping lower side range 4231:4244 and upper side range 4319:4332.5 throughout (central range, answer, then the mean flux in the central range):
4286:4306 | 0.7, 2.72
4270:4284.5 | 0.1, 2.7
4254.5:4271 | 0.4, 2.58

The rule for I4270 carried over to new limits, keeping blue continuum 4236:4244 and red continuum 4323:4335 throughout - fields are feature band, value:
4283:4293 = 0.014 mag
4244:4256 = -0.039 mag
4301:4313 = 0.009 mag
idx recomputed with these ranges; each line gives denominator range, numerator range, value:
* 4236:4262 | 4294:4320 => 1.11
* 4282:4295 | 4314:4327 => 1.09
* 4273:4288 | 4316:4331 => 1.09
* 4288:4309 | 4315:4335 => 1.08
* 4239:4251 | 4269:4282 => 1.04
